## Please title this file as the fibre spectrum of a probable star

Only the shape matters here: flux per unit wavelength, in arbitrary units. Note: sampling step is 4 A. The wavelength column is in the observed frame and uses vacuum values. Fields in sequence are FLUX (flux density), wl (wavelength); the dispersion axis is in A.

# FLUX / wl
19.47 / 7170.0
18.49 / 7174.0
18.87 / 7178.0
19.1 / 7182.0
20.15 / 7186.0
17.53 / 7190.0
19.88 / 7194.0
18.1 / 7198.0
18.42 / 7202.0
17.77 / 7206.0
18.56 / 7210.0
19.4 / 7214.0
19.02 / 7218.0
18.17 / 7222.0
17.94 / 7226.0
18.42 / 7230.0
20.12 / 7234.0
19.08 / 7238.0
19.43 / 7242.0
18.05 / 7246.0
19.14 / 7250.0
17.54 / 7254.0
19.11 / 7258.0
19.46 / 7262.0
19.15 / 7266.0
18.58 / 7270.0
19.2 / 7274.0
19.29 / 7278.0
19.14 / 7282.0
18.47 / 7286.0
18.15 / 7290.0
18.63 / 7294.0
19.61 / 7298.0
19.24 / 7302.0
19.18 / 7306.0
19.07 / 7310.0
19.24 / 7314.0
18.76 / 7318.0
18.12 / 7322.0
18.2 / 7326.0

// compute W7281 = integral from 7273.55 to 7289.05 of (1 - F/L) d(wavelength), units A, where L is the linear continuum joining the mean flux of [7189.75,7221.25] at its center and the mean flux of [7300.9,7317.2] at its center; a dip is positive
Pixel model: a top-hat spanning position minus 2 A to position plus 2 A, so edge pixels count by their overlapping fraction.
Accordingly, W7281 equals 0.0 A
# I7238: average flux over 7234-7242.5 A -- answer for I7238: 19.4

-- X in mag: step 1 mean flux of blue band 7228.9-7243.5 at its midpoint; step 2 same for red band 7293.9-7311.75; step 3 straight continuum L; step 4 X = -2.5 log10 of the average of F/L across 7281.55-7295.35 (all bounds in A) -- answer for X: 0.04 mag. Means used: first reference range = 19.3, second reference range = 19.2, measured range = 18.5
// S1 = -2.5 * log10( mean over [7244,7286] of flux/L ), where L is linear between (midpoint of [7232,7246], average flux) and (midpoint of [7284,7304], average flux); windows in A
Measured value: 0.01 mag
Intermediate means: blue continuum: 19.3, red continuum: 18.8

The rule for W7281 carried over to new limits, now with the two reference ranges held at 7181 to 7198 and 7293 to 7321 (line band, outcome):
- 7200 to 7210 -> 0.45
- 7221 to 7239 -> 0.28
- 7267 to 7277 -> 0.06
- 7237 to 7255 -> 0.36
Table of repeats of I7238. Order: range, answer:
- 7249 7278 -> 18.9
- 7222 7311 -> 18.9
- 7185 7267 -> 18.8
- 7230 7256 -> 18.9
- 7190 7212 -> 18.5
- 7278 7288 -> 18.9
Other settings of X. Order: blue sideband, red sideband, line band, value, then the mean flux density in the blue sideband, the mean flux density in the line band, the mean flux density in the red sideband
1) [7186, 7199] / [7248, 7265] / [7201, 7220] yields 0.01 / 18.8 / 18.6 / 18.8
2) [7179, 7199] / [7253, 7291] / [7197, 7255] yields 0.02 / 19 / 18.6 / 18.9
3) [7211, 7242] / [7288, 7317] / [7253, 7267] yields 0.00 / 18.9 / 18.9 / 19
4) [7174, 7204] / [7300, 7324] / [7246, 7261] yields 0.02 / 18.8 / 18.6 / 18.9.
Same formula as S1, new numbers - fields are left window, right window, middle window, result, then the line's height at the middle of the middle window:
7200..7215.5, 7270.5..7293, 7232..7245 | -0.045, 18.6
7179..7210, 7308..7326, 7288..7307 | -0.013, 18.7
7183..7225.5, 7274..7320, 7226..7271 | -0.003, 18.8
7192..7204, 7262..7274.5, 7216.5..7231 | 0.030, 18.9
